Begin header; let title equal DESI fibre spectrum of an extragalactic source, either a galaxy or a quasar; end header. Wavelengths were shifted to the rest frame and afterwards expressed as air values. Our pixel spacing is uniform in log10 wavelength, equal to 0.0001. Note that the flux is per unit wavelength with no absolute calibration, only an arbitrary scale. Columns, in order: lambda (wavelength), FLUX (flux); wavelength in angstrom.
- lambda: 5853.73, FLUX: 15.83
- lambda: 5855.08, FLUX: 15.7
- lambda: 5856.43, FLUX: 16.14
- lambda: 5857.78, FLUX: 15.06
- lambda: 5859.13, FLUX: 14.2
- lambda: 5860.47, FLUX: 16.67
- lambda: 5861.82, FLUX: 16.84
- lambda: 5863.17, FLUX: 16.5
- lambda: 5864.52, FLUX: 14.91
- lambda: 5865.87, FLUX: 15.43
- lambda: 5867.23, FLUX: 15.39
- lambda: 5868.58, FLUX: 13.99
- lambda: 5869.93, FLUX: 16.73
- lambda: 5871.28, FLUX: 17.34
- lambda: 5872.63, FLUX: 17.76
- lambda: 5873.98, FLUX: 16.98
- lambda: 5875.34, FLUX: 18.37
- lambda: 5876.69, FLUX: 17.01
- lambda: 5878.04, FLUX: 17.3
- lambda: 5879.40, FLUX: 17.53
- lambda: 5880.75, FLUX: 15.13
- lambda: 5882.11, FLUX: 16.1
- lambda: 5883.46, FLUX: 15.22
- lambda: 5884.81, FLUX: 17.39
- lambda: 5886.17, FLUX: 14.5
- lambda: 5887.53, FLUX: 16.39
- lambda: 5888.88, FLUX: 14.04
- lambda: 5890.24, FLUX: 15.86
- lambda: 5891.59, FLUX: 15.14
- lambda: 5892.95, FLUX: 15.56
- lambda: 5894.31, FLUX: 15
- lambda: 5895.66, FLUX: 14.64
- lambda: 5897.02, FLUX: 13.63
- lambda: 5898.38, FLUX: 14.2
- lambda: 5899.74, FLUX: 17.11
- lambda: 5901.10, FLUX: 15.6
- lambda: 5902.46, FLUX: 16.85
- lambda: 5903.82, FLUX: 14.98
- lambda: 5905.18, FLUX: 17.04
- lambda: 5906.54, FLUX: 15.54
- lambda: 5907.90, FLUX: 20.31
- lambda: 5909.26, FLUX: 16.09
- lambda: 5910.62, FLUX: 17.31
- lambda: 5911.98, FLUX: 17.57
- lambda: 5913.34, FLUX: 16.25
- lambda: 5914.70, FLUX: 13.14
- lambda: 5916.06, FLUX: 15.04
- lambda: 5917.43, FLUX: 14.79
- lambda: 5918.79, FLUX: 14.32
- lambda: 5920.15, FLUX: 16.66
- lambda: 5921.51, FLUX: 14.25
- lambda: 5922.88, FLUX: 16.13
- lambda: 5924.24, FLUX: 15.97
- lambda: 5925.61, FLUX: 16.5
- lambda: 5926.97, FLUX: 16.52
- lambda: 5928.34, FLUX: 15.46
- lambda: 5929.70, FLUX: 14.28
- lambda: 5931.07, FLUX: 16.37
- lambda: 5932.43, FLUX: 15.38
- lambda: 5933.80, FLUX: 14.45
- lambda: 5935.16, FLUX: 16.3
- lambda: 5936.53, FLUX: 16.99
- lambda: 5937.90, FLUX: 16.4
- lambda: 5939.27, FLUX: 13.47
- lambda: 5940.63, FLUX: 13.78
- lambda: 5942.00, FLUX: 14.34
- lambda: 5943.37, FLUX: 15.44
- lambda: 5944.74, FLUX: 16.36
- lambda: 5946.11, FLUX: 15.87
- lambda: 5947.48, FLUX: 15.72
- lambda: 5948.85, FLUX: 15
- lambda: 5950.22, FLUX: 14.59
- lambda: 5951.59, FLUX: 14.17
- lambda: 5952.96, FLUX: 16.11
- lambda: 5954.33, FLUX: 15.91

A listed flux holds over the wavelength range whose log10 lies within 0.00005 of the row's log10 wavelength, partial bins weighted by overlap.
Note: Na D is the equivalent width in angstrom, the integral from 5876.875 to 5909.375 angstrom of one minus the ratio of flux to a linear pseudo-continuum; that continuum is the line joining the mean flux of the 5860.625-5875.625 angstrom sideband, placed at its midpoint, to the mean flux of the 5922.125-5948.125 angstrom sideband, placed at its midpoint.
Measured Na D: 0.3 angstrom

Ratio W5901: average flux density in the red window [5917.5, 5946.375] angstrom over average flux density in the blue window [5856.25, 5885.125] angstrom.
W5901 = 0.95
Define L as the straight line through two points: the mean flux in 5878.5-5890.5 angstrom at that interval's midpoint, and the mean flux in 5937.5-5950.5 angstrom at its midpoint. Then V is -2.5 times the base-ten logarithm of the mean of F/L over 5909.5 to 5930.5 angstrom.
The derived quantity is -0.017 mag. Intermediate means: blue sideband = 15.8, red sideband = 15.1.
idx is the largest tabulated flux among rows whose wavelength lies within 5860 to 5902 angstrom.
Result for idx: 18.37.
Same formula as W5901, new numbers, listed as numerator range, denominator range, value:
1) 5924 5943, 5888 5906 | 1.00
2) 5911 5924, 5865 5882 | 0.93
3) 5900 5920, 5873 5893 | 0.99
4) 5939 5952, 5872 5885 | 0.89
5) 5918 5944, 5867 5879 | 0.92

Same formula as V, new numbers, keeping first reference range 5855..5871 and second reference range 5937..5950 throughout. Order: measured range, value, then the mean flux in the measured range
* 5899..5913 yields -0.096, 16.8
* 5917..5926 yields -0.015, 15.5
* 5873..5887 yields -0.068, 16.6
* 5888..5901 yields 0.028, 15.1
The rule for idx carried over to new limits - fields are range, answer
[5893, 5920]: 20.31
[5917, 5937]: 16.99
